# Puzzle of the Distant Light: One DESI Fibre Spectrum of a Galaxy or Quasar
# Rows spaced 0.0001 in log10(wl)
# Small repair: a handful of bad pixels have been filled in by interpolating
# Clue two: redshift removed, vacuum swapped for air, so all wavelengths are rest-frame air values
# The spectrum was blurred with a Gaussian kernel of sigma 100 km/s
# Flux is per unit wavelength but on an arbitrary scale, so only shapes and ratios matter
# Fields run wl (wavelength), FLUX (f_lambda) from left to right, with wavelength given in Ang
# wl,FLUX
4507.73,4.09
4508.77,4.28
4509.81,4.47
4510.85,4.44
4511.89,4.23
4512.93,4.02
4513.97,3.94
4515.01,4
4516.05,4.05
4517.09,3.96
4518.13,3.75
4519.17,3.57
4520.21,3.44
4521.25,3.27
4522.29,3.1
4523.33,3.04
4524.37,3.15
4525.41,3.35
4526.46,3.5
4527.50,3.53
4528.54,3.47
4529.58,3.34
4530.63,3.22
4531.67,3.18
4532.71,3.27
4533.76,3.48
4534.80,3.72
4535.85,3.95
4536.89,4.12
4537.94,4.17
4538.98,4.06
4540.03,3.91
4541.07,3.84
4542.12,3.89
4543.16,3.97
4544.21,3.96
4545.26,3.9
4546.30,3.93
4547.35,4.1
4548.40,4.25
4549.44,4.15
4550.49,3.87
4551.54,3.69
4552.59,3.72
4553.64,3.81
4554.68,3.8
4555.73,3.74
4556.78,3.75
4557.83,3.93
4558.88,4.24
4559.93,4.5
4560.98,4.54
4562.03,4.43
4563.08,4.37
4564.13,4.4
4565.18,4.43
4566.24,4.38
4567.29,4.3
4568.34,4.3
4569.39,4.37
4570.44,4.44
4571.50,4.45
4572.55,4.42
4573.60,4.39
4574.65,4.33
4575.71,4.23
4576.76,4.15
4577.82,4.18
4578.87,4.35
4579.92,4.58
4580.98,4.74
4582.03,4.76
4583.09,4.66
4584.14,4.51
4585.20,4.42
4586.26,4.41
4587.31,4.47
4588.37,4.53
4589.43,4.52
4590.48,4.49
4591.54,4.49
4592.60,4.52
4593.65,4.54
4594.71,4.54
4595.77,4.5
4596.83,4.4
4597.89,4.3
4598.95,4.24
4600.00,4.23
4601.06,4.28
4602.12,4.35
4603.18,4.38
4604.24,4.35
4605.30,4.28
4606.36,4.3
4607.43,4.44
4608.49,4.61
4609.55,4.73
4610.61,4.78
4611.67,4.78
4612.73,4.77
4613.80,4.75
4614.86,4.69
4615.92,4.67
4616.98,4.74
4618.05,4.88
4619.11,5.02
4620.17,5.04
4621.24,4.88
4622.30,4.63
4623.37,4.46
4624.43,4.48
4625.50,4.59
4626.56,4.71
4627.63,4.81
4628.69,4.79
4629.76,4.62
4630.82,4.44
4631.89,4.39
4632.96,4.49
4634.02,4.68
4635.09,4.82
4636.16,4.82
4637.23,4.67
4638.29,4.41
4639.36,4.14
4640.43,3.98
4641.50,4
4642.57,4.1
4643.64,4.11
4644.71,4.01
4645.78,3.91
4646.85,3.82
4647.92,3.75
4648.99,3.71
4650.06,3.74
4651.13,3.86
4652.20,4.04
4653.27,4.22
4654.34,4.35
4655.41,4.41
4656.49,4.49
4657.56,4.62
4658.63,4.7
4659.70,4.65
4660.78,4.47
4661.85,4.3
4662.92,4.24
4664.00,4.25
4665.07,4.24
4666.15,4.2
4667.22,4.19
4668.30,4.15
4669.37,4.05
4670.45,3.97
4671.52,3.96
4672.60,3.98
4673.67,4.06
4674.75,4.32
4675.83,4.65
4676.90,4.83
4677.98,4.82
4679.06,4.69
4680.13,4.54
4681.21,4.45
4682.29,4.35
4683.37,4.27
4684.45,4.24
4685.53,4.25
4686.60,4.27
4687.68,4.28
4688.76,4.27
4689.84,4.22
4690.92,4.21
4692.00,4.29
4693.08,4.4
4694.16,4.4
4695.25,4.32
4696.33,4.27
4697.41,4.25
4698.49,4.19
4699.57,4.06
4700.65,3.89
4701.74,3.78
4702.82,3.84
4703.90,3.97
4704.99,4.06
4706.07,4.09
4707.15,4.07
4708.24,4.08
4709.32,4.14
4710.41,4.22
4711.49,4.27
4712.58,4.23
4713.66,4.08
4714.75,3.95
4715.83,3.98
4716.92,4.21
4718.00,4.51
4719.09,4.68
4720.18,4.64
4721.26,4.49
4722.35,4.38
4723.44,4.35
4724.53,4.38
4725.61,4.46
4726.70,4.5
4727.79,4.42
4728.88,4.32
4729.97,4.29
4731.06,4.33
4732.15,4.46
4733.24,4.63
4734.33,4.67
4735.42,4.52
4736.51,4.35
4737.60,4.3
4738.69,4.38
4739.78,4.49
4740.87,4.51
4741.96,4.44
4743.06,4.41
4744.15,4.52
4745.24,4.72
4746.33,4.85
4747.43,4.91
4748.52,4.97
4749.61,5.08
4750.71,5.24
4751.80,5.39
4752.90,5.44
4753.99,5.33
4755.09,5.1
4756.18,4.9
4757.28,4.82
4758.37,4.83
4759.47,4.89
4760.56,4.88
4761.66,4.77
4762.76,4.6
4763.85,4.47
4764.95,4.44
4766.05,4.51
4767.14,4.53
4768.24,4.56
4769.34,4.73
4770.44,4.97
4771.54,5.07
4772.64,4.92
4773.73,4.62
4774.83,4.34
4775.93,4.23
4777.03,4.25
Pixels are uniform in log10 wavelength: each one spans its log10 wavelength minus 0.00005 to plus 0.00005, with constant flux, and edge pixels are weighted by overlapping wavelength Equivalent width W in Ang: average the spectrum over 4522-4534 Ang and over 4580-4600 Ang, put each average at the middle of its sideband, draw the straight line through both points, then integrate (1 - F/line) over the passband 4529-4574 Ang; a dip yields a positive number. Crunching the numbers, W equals -3.1 Ang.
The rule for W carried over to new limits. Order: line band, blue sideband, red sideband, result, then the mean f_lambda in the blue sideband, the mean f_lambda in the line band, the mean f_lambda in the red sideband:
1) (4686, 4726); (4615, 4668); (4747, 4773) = 3.8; 4.4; 4.22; 4.89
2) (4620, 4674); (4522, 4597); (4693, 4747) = -1.4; 4.09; 4.32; 4.32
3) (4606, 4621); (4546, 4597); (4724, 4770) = -1.2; 4.31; 4.73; 4.68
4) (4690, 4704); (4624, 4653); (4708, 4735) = 0.6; 4.29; 4.15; 4.35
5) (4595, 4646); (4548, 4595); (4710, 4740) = -2.1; 4.31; 4.51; 4.38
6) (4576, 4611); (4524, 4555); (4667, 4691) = -4.3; 3.75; 4.45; 4.31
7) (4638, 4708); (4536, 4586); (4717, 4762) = 4.4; 4.2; 4.21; 4.67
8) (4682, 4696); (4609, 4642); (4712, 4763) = 1.0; 4.63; 4.29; 4.61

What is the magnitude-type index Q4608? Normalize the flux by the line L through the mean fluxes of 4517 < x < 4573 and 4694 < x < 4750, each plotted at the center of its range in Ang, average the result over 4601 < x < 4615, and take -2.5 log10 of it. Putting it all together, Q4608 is -0.124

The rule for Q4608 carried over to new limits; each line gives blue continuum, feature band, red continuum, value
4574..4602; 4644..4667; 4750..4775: 0.101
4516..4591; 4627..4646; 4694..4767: -0.044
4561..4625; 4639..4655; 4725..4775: 0.148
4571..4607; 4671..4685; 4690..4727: -0.031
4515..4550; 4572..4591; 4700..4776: -0.147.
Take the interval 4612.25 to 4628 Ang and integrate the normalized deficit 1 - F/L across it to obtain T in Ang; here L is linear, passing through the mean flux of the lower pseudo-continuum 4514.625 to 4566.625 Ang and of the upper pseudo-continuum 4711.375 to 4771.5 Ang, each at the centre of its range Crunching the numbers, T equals -2.3 Ang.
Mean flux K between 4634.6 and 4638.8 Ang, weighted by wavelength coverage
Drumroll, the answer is 4.68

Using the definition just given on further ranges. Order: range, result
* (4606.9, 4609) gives 4.53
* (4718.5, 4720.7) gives 4.64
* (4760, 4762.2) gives 4.83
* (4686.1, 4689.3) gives 4.27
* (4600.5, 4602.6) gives 4.31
